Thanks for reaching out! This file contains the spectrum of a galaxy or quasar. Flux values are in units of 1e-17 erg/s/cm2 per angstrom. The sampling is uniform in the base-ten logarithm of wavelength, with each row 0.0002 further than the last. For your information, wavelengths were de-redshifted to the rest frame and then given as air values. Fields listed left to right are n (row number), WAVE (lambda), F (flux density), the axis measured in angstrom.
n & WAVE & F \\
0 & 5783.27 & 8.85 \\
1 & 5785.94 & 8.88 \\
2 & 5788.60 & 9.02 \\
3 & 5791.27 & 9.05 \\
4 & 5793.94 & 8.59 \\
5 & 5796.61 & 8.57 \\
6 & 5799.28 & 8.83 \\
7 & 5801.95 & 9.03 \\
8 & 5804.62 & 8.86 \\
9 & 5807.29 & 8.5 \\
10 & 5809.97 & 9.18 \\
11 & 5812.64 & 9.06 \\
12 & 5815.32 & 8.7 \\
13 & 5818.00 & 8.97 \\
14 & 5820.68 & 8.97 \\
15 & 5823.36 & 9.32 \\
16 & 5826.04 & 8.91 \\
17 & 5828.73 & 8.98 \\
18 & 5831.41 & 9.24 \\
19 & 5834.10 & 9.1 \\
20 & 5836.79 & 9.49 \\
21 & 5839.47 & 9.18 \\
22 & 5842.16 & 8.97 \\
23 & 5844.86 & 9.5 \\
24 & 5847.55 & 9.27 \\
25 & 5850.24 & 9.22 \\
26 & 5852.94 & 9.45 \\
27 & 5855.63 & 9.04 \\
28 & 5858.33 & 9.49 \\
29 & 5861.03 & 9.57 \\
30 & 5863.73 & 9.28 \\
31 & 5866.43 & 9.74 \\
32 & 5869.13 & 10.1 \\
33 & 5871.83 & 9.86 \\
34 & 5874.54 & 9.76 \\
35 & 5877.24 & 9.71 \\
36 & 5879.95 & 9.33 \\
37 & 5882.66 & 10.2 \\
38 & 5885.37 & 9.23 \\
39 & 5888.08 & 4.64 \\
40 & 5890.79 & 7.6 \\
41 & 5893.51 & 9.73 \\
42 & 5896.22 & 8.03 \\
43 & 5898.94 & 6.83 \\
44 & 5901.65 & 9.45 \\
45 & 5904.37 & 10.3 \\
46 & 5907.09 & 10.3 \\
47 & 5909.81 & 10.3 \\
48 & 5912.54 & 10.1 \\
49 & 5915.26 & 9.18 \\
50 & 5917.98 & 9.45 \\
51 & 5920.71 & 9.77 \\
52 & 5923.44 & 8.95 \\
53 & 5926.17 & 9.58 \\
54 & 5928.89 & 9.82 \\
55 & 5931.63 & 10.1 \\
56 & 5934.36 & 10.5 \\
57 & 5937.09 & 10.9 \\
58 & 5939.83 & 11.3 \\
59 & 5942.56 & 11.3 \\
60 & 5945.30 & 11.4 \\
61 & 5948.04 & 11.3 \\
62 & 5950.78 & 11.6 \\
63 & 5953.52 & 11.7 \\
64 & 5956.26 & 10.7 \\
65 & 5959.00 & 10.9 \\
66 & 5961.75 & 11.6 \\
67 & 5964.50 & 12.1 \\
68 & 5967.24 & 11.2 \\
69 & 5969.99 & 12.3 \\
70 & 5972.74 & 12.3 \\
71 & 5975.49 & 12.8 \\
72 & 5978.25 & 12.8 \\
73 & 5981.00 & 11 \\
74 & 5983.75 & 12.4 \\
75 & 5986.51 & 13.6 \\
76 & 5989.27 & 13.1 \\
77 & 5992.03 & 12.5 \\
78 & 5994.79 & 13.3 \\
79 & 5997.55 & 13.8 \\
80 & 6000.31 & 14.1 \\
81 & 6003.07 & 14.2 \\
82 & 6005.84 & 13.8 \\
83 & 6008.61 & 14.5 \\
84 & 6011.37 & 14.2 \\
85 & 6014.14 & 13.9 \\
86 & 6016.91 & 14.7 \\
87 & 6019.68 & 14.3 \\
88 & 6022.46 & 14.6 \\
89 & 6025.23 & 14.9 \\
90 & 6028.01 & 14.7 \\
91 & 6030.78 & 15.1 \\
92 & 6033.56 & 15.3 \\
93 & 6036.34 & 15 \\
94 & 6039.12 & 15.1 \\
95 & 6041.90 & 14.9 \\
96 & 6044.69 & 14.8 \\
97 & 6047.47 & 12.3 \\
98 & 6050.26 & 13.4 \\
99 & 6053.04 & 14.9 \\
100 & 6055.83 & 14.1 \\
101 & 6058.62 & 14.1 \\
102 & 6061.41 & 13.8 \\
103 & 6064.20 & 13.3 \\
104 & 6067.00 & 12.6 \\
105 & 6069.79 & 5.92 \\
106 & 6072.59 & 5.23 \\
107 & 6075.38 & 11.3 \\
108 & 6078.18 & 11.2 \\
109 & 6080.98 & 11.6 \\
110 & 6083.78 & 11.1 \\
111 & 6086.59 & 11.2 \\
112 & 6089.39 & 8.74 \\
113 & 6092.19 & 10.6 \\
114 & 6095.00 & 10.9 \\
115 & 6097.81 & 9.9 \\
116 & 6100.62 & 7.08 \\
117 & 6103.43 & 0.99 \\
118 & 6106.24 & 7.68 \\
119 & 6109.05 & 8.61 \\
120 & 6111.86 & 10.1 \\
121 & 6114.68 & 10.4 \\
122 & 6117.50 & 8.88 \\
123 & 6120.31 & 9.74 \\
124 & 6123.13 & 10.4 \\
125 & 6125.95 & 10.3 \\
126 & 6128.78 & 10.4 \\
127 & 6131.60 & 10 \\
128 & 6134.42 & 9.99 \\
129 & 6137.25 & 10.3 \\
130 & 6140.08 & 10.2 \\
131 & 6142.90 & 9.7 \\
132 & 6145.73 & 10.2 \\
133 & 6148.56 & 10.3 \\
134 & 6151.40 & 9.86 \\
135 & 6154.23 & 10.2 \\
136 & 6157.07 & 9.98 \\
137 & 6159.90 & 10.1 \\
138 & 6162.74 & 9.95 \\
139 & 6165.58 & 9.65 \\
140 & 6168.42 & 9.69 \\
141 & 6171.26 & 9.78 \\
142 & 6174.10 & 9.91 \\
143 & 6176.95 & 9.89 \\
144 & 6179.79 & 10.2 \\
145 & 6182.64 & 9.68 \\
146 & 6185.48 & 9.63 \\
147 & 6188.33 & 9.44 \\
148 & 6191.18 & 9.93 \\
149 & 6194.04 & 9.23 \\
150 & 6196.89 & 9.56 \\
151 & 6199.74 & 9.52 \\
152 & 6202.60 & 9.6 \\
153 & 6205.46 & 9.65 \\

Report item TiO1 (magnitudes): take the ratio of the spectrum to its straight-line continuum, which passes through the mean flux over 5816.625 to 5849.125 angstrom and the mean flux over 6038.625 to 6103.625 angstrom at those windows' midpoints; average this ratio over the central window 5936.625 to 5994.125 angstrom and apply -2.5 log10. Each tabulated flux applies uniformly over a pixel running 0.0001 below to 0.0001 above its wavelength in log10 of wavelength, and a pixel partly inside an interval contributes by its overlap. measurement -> -0.147 mag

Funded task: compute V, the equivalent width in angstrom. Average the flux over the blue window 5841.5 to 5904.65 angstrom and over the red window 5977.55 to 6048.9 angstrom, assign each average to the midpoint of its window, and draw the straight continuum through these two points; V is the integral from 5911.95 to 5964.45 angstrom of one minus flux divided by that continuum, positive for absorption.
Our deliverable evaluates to 3.6 angstrom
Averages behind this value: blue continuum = 9.08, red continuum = 14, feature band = 10.6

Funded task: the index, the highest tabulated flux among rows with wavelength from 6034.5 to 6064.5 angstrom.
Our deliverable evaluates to 15.1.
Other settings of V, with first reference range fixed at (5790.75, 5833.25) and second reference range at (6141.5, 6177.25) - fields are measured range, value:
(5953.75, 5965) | -2.34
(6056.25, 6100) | -4.85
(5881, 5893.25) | 1.38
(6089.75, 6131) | 3.30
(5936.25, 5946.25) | -2.08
